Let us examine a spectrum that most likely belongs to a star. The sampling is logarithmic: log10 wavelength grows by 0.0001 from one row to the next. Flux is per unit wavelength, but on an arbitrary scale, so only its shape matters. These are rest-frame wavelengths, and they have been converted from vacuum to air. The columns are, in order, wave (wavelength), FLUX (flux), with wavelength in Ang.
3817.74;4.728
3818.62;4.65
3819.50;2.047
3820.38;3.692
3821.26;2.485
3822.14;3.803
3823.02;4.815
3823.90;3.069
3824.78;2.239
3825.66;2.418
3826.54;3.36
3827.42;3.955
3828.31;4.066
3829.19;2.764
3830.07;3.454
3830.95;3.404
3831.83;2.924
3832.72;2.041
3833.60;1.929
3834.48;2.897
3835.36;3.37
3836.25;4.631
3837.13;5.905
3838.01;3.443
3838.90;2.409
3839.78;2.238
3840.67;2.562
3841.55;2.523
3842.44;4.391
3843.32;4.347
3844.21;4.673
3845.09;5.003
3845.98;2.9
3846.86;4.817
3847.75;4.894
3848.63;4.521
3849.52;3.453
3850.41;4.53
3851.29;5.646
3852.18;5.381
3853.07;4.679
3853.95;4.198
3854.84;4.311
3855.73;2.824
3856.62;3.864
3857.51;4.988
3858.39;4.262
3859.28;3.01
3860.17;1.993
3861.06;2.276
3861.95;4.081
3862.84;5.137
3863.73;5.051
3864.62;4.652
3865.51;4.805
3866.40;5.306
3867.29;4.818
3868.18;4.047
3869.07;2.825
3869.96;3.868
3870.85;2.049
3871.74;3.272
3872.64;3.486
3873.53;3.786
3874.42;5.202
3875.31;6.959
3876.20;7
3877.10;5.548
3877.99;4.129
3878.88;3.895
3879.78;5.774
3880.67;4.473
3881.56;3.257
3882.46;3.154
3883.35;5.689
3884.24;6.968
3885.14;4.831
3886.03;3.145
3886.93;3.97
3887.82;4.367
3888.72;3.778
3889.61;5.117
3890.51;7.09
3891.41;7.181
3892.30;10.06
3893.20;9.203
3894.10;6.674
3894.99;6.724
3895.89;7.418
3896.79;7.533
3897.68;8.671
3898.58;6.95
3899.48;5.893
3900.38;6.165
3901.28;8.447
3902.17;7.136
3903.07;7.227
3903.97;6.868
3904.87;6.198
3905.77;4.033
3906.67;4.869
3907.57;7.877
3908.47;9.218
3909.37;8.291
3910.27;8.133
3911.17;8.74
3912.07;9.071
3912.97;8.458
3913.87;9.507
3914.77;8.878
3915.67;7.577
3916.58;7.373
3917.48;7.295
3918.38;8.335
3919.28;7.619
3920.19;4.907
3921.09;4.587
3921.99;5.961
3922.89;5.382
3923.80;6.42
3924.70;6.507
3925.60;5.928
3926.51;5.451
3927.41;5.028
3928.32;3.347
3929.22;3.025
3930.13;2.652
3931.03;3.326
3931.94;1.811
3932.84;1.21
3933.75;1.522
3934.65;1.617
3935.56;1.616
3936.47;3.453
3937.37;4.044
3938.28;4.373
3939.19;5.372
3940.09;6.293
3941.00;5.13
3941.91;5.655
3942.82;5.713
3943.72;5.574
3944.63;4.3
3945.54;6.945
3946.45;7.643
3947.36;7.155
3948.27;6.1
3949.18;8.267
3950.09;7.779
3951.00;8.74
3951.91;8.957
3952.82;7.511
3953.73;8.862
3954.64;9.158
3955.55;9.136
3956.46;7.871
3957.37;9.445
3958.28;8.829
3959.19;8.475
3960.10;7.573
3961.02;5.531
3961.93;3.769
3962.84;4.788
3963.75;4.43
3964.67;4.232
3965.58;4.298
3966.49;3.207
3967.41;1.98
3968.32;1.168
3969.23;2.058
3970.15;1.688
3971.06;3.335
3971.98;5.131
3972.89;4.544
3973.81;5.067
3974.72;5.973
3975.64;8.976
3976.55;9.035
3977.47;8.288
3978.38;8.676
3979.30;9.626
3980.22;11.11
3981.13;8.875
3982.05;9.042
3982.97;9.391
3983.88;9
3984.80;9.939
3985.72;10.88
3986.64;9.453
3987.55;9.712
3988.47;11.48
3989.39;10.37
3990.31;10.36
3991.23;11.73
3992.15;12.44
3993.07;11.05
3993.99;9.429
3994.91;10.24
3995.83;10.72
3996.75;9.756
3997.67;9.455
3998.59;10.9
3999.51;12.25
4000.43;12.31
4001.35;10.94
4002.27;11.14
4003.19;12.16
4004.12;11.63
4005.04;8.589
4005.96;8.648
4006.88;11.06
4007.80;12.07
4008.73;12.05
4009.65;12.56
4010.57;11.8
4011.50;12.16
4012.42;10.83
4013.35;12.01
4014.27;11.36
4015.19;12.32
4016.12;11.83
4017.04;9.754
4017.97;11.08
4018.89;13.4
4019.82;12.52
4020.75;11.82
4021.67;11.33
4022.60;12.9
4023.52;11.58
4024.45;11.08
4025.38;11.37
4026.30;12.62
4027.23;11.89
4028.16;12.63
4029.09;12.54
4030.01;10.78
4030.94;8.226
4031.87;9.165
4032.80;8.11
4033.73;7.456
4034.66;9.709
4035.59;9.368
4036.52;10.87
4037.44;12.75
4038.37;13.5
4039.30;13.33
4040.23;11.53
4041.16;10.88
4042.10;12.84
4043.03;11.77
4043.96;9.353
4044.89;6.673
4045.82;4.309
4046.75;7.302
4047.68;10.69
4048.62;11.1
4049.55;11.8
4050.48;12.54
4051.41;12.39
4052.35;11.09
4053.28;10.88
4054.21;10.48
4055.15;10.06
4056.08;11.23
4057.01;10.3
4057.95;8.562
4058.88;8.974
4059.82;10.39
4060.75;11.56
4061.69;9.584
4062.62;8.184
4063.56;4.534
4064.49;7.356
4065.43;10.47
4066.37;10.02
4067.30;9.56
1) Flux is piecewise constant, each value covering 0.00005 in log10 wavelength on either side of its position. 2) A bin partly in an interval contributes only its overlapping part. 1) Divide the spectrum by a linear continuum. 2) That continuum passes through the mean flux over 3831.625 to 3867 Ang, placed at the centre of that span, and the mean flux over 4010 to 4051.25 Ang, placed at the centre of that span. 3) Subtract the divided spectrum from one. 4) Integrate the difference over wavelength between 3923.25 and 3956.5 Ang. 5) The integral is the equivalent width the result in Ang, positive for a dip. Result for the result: 9.1 Ang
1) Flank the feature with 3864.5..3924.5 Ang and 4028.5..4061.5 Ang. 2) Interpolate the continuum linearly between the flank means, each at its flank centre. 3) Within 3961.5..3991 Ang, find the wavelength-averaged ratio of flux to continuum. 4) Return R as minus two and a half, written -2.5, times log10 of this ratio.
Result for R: 0.22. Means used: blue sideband 6.11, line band 6.92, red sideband 10.4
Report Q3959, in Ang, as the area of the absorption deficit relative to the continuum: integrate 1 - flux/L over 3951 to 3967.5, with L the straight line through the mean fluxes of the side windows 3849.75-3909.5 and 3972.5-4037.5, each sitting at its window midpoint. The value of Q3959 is 3.5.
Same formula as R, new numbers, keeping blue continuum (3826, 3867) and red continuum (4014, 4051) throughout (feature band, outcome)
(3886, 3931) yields -0.08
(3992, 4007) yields -0.11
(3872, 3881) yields 0.00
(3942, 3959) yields 0.03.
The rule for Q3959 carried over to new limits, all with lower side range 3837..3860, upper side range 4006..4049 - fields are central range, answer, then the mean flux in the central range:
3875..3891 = 1.2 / 4.94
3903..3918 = -2.8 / 7.64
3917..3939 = 8.2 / 4.41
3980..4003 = -2.2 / 10.5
